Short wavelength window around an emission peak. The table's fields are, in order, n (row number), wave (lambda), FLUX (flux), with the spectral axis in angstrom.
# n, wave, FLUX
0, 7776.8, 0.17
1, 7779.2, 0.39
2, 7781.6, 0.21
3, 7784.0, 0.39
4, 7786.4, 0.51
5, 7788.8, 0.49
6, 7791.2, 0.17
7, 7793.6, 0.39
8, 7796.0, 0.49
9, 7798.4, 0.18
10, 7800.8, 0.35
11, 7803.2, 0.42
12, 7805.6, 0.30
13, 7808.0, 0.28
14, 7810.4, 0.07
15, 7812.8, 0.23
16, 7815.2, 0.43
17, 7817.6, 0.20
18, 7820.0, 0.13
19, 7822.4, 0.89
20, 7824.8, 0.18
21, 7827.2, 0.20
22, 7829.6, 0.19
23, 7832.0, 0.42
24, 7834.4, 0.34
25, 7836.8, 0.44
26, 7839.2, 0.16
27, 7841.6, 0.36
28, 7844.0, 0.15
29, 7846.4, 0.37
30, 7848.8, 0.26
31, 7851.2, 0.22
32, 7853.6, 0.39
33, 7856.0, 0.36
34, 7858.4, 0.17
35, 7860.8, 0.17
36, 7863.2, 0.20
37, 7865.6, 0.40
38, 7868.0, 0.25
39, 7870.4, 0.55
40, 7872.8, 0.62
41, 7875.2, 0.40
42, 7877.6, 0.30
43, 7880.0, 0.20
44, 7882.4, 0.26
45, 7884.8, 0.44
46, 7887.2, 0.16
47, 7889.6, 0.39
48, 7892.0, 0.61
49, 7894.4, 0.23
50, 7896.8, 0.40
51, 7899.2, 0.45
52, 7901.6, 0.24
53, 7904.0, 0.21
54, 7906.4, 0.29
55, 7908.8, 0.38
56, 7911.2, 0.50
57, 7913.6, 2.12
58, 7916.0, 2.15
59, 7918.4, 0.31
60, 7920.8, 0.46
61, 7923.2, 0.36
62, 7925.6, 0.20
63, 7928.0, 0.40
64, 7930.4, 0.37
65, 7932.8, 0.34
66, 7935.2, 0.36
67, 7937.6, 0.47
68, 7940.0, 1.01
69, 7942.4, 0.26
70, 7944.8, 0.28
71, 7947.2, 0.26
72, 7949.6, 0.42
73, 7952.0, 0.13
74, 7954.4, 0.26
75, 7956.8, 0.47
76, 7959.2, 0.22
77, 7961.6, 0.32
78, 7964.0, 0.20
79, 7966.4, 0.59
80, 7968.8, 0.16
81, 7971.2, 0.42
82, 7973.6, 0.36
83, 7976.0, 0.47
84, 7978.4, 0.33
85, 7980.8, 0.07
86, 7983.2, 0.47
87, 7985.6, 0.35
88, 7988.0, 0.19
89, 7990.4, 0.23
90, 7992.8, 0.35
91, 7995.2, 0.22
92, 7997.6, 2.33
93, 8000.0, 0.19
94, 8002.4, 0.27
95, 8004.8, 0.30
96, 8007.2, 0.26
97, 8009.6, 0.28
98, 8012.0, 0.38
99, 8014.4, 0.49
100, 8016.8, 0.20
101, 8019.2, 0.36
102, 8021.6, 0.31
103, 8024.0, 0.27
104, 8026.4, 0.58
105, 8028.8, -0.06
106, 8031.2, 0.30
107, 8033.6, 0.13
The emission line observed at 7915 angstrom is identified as H-alpha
